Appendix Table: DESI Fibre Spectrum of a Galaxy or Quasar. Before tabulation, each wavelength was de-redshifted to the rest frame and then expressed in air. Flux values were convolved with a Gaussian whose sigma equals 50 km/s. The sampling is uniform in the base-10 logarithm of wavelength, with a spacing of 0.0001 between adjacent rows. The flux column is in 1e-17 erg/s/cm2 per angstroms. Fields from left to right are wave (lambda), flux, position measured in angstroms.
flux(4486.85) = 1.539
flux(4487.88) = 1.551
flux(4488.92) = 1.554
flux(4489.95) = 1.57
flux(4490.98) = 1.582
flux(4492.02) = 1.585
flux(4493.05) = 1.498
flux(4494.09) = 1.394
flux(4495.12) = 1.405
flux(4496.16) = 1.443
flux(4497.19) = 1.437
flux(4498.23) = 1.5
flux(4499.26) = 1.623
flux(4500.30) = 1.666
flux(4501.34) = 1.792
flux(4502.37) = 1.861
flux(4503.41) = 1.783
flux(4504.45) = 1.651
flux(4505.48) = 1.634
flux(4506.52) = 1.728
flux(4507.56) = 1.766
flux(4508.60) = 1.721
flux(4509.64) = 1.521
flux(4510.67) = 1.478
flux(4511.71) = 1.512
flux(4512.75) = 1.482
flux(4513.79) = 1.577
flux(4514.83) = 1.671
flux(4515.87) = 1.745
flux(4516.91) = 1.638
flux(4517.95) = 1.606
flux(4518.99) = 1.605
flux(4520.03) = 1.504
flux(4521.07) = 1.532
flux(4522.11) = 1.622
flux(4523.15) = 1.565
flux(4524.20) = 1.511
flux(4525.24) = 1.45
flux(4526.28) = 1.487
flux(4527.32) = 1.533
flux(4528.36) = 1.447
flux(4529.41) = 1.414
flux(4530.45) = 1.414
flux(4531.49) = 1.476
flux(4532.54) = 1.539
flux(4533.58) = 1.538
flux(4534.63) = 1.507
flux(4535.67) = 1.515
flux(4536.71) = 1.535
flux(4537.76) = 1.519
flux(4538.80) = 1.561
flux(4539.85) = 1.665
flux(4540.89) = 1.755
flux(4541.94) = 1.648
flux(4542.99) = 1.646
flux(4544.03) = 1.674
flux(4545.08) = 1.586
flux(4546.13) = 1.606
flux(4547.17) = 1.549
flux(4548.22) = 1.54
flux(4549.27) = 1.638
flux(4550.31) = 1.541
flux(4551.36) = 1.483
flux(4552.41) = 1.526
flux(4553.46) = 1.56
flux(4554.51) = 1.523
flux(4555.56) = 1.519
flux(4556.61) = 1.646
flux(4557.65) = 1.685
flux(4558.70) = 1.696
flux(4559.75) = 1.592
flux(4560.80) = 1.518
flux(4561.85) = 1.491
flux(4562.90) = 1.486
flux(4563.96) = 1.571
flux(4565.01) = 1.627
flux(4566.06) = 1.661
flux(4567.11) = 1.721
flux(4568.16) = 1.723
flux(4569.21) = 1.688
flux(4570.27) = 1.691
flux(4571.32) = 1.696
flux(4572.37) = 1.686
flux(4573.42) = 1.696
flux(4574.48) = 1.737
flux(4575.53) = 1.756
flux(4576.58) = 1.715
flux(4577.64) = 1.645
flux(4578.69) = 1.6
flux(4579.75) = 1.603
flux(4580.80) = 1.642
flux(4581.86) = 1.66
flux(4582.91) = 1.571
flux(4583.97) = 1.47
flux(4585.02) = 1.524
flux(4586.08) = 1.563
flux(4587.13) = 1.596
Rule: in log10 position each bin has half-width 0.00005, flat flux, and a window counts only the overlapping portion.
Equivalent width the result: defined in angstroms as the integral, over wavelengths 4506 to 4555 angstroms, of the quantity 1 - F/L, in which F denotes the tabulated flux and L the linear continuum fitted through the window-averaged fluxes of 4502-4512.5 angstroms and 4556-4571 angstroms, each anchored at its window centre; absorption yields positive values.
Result 2.3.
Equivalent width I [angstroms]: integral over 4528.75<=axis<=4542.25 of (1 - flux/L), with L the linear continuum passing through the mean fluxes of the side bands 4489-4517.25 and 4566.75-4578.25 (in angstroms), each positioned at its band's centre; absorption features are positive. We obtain 0.88 angstroms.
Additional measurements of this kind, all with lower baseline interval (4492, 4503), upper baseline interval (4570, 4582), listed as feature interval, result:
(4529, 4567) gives 1.6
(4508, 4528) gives 0.4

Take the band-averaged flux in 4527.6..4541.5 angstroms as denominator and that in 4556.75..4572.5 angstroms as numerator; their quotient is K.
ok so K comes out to 1.07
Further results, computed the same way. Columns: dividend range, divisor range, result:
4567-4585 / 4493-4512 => 1.03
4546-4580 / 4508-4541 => 1.04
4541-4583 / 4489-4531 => 1.03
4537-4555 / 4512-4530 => 1.02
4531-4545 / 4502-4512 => 0.95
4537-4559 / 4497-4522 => 0.98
